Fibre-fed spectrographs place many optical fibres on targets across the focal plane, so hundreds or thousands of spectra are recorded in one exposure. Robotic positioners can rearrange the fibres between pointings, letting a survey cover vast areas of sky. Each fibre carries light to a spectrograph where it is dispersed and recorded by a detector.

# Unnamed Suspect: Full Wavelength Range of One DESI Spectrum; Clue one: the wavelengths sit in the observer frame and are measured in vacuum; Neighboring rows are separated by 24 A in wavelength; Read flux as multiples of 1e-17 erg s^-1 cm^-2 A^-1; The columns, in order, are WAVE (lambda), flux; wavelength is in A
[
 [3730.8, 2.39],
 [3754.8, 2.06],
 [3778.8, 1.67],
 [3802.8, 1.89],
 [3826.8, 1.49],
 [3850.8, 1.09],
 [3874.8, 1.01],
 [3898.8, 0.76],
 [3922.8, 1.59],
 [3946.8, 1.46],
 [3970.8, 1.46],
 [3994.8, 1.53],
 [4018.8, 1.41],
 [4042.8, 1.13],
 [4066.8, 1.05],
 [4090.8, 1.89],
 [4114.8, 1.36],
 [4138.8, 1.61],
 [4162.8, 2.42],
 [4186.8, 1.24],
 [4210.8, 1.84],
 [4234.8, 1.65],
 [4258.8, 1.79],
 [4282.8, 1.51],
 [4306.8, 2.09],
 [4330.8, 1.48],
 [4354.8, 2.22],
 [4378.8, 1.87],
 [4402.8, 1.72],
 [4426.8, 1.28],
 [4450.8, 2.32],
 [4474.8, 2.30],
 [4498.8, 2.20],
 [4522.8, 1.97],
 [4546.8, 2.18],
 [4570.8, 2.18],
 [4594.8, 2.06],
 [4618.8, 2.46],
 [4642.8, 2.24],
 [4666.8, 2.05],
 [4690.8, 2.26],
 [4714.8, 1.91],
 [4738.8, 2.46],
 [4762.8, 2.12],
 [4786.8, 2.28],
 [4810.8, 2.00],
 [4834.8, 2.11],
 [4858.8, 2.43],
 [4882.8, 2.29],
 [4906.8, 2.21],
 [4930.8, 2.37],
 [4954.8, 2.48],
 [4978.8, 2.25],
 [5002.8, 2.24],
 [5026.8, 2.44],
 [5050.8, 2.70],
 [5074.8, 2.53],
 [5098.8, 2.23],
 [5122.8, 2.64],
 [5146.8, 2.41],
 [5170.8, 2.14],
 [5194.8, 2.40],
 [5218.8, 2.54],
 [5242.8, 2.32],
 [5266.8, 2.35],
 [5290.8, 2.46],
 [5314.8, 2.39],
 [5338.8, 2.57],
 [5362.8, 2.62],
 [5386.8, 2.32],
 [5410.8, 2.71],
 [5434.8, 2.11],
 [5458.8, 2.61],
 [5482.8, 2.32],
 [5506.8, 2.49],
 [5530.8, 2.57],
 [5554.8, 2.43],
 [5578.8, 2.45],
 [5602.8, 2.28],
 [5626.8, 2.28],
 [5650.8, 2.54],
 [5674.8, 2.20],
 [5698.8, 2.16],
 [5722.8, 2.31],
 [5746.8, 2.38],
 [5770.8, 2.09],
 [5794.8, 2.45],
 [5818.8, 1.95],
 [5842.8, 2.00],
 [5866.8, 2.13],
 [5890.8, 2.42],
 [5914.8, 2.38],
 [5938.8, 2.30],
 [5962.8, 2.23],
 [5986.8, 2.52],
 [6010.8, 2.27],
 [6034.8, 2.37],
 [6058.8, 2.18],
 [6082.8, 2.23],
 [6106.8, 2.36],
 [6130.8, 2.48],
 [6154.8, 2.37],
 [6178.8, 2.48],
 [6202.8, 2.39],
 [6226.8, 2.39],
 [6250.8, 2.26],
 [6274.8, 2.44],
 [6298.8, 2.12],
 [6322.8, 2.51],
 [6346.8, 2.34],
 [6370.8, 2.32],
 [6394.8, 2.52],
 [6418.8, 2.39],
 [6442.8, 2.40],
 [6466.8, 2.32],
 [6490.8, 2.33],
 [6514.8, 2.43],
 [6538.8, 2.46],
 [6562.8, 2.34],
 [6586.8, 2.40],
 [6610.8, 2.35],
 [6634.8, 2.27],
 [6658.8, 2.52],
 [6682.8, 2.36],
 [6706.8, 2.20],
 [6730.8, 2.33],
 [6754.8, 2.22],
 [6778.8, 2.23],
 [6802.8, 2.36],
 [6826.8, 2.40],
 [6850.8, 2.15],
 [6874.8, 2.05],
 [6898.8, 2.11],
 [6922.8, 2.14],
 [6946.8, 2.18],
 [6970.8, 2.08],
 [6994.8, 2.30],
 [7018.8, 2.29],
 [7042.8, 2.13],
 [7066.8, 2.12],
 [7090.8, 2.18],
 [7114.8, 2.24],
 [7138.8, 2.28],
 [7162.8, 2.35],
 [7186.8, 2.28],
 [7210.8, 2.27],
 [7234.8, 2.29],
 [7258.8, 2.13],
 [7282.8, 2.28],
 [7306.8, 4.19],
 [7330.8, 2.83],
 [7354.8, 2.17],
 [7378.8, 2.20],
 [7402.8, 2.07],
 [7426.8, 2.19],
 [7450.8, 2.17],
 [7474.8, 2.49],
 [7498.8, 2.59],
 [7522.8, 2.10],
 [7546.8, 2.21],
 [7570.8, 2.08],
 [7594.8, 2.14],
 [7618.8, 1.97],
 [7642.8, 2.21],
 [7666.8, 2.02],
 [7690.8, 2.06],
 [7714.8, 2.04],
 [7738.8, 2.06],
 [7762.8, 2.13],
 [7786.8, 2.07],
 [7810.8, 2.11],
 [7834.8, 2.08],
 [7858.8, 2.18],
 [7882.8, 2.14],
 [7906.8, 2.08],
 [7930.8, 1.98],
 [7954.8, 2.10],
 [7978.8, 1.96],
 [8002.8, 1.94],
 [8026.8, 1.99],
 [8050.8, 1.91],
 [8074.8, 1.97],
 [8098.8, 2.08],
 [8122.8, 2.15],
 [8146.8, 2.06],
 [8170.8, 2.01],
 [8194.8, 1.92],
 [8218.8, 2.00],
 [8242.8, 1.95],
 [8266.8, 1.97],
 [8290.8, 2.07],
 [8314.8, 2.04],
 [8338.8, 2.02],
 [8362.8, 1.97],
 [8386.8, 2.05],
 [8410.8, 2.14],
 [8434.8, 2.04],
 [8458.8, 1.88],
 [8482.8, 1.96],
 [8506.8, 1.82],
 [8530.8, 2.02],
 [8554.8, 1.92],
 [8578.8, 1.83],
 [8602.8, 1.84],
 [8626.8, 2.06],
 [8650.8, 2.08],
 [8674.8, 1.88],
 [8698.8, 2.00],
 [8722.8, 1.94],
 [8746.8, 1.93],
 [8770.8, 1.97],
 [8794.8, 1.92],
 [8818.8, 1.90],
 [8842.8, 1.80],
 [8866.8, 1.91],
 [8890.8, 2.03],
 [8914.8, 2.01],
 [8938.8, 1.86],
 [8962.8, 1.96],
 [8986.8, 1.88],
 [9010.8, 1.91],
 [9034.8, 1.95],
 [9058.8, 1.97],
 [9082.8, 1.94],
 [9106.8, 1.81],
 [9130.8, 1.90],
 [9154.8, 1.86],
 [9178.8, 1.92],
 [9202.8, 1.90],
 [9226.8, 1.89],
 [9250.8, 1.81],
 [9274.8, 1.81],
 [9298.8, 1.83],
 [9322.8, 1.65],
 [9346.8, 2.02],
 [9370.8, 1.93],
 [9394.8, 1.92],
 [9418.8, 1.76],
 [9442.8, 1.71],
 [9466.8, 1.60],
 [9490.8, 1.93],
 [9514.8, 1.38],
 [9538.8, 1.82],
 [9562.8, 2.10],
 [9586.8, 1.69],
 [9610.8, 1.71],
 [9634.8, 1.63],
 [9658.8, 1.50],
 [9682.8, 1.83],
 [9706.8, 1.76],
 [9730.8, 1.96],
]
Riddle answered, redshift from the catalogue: 0.114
